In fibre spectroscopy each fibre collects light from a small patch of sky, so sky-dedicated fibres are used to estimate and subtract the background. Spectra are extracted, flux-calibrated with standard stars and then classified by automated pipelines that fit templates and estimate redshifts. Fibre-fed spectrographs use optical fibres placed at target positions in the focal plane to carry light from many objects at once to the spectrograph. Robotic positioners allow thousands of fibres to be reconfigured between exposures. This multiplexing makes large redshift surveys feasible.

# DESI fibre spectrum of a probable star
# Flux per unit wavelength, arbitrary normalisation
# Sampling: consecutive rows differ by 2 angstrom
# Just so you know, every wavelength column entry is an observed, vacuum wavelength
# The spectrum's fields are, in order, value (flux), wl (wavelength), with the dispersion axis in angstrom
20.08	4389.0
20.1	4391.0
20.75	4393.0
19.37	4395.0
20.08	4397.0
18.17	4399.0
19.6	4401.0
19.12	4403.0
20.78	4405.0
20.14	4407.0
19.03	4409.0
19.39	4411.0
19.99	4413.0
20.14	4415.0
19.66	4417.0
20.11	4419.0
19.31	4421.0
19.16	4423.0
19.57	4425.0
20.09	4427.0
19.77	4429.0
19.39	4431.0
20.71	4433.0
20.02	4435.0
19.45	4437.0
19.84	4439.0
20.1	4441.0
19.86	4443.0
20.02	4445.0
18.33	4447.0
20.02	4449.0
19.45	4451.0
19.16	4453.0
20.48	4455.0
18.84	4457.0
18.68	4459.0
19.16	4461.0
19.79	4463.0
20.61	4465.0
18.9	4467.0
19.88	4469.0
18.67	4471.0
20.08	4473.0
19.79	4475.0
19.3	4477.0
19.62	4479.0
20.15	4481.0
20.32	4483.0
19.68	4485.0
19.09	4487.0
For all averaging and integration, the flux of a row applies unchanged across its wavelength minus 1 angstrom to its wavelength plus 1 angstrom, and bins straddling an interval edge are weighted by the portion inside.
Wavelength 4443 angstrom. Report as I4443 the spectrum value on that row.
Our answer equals 19.86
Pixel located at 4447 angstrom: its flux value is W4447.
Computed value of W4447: 18.33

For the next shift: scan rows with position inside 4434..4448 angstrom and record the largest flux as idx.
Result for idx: 20.1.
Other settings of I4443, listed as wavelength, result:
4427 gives 20.09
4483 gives 20.32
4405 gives 20.78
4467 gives 18.9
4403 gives 19.12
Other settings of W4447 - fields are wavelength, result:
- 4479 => 19.62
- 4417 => 19.66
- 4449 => 20.02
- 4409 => 19.03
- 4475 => 19.79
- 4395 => 19.37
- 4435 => 20.02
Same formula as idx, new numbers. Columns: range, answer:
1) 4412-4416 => 20.14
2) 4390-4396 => 20.75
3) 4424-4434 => 20.71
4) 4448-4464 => 20.48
